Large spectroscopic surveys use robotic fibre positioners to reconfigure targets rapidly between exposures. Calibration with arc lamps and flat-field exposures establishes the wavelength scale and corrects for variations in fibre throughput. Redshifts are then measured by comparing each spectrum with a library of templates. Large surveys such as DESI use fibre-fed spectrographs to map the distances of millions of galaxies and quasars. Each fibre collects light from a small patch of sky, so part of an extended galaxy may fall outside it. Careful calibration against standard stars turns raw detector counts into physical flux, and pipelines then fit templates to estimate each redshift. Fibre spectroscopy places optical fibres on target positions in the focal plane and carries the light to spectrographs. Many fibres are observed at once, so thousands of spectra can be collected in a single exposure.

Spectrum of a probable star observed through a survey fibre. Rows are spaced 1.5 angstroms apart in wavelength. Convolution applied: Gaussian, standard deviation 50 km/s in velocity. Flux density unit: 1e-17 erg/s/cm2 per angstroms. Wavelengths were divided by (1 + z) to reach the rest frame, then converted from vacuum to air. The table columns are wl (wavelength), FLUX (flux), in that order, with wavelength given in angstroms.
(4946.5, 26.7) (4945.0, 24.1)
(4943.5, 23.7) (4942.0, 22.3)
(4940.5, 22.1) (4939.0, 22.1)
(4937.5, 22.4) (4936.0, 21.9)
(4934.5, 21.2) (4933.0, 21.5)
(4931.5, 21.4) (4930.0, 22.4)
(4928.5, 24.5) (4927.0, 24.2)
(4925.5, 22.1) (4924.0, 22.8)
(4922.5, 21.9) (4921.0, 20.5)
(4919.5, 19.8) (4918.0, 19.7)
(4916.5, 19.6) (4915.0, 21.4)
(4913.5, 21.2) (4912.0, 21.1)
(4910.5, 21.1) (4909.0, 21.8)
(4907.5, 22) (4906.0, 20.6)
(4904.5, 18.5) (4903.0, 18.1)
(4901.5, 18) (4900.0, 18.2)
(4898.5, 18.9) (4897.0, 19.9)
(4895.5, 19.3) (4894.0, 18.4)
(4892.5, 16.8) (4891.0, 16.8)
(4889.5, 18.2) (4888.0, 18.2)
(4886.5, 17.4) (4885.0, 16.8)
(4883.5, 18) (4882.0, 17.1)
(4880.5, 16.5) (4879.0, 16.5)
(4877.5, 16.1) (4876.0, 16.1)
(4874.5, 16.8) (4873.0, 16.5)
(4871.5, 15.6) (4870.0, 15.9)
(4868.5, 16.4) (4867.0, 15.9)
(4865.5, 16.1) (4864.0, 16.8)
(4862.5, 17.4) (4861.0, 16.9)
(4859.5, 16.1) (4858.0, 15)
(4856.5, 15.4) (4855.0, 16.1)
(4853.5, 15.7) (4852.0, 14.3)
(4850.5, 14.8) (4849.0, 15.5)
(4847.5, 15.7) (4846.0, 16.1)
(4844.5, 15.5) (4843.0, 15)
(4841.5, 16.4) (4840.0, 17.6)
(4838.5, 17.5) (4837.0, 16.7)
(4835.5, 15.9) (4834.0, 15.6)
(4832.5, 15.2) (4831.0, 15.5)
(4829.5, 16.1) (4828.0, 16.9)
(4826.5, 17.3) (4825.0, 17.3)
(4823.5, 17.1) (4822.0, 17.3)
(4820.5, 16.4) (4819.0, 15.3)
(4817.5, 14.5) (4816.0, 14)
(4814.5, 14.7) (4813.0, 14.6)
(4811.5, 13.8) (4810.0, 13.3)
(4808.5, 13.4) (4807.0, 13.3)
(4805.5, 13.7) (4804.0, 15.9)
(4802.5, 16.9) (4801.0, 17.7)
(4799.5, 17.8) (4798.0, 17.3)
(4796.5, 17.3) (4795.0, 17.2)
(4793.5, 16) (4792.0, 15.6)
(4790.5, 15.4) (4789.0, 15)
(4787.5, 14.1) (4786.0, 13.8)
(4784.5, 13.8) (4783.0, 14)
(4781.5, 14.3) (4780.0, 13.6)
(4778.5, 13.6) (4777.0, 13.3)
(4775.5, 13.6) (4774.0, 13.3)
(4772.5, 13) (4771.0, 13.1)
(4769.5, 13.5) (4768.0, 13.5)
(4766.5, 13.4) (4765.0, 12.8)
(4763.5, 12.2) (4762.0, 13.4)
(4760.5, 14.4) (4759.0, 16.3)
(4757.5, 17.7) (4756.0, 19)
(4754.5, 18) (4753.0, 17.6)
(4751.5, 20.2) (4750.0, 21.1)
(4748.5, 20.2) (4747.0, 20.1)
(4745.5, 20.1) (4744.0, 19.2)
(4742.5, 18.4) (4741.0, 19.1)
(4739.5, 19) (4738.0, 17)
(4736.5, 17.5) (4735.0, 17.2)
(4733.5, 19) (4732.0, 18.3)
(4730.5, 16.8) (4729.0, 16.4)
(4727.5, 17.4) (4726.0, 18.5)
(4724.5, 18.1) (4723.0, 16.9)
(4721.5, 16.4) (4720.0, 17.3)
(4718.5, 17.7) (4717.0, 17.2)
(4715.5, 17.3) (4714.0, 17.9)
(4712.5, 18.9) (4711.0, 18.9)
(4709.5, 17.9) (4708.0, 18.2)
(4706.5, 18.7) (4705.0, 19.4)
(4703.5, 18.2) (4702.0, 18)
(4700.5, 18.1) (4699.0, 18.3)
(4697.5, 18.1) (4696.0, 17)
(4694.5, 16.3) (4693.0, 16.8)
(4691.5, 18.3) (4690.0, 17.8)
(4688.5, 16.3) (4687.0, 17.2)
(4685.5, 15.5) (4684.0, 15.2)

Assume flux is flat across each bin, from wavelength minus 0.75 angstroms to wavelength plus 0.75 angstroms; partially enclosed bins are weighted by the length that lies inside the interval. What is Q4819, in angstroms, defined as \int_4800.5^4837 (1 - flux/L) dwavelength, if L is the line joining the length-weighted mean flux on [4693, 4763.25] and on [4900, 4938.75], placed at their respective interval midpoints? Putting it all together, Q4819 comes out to 7.4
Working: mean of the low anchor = 17.9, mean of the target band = 15.5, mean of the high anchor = 21.1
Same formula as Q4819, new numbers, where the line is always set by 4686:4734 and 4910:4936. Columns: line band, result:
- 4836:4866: 6.3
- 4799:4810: 2.3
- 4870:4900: 5.1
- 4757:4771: 3.5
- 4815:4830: 2.7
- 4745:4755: -0.7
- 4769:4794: 6.5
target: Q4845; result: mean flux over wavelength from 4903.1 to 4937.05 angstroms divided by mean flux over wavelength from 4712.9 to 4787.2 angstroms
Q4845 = 1.30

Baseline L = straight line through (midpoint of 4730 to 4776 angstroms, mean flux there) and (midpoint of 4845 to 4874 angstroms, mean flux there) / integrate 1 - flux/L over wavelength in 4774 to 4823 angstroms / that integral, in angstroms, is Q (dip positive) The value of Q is 4.11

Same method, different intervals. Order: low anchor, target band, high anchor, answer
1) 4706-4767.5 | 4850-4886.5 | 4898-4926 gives 6.40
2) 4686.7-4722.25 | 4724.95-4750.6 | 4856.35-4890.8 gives -1.45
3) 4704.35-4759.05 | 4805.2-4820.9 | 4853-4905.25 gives 2.99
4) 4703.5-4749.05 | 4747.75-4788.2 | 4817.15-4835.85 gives 5.38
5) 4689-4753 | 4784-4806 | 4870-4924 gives 2.99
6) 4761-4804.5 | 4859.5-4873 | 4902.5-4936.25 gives 1.68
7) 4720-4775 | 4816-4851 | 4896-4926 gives 4.85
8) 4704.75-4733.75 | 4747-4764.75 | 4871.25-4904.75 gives 0.48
